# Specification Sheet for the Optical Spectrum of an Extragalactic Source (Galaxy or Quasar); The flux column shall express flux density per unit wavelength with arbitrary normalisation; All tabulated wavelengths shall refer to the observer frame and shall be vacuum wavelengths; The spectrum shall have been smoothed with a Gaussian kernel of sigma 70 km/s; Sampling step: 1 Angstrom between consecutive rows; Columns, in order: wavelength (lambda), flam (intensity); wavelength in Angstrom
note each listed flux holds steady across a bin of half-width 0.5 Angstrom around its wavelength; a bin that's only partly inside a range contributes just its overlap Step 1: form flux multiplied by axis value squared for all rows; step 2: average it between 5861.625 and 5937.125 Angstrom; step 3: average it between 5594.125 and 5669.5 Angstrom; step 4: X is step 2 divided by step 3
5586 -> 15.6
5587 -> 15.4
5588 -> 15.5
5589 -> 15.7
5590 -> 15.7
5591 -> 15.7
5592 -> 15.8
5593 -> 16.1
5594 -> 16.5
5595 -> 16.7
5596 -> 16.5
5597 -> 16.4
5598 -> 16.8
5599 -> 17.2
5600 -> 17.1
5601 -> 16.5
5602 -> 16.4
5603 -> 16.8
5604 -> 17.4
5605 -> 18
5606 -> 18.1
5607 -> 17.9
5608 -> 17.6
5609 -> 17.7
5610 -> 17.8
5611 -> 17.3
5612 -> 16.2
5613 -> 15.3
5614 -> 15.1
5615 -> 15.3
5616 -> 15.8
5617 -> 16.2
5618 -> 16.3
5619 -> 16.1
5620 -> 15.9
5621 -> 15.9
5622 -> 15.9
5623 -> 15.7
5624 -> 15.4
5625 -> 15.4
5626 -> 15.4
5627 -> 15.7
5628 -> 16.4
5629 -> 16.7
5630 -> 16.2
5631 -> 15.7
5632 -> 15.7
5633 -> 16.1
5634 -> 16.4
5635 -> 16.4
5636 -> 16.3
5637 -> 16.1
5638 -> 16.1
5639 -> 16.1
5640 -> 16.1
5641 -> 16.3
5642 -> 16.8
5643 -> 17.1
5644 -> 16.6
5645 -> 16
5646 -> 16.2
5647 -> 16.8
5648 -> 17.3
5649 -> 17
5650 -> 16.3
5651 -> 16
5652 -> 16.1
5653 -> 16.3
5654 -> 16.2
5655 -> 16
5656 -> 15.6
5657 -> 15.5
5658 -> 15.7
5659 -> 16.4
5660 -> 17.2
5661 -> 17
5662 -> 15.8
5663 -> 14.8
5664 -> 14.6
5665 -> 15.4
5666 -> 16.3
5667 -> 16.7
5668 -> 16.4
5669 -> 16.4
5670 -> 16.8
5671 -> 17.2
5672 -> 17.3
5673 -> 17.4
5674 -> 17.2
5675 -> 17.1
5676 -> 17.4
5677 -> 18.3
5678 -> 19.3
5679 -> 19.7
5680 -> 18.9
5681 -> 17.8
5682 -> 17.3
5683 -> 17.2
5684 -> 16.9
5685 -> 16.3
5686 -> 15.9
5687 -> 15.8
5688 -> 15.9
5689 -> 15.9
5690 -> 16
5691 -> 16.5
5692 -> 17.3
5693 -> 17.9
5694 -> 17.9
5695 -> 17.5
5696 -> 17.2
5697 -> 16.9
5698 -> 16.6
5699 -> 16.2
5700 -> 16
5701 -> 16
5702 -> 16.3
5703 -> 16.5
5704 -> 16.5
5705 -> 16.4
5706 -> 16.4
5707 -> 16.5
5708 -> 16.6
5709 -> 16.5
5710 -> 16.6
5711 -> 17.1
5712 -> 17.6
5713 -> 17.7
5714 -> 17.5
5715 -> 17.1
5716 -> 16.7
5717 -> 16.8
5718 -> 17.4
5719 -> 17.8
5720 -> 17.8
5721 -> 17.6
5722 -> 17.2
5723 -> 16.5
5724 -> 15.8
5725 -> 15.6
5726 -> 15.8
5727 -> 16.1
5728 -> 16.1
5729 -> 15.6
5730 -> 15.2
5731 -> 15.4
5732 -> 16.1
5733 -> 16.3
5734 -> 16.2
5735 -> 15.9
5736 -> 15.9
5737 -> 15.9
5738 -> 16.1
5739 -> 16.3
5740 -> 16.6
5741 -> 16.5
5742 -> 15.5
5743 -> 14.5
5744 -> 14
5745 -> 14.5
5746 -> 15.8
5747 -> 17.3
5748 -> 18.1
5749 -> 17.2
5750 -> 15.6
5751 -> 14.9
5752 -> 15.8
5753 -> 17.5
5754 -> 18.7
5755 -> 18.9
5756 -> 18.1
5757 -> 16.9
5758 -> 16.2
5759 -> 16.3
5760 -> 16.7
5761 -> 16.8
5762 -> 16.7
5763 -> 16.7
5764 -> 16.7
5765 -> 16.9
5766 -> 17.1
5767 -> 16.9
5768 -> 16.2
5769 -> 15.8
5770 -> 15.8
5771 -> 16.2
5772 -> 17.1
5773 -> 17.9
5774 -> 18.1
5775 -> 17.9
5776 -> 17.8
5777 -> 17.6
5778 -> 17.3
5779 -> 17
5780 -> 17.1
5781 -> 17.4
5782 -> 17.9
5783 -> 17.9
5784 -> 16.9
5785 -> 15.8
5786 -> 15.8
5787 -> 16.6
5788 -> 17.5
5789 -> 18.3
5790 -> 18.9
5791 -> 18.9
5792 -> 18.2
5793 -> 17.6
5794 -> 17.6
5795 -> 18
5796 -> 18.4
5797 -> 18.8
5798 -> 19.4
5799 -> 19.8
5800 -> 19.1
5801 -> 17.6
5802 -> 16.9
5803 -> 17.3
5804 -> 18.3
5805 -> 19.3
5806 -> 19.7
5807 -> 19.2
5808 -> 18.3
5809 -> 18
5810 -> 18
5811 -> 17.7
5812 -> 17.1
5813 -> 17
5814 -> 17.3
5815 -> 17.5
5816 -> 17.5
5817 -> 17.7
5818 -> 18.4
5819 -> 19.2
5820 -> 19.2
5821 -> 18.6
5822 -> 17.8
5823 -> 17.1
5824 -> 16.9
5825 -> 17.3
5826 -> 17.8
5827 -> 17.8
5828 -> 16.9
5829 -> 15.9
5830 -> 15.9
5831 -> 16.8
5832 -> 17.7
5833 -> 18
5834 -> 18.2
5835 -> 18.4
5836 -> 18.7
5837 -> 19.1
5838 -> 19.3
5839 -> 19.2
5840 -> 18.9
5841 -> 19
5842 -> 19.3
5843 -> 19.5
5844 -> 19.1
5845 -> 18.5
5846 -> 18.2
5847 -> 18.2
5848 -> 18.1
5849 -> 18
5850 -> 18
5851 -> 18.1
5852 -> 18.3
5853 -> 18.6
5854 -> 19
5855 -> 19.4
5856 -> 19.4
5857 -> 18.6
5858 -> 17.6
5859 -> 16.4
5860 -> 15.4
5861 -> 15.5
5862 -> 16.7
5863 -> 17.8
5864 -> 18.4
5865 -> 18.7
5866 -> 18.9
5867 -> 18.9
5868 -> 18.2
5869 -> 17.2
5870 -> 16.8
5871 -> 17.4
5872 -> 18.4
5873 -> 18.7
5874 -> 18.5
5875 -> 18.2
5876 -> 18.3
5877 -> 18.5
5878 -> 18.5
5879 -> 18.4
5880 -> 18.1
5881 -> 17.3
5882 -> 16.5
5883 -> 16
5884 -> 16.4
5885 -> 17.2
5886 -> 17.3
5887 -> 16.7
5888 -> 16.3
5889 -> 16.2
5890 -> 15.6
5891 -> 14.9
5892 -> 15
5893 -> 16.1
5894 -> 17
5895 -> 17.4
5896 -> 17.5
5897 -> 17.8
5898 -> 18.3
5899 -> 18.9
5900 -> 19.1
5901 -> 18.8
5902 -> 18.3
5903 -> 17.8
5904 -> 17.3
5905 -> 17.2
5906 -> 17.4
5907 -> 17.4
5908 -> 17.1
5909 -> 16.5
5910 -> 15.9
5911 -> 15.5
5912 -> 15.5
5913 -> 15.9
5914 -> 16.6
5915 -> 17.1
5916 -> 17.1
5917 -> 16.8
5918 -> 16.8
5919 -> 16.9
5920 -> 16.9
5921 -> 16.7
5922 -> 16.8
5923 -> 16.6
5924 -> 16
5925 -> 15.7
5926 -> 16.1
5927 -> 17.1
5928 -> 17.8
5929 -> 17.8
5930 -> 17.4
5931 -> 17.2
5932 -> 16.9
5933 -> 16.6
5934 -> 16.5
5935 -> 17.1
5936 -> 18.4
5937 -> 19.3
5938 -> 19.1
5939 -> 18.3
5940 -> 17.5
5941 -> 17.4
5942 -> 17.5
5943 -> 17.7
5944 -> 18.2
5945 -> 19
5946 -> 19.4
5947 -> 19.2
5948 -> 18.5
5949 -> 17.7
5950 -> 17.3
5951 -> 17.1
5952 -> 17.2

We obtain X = 1.2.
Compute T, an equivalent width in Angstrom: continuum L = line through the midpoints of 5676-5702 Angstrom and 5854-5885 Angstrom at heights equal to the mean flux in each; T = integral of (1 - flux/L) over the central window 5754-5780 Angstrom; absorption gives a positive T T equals 0.5 Angstrom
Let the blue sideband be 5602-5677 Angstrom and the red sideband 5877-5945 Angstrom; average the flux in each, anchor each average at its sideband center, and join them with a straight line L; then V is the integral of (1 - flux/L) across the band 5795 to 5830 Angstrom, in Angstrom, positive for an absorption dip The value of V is -2.3 Angstrom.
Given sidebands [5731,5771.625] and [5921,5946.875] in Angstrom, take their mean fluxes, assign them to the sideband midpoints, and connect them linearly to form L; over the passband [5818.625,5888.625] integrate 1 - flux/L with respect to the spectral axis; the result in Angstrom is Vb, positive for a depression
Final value -3.8 Angstrom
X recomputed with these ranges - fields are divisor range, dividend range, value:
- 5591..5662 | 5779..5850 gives 1.17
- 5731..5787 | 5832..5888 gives 1.12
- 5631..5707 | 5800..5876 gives 1.15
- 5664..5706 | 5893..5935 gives 1.09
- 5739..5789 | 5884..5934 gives 1.06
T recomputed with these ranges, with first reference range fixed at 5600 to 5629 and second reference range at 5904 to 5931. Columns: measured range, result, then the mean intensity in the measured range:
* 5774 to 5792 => -0.96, 17.5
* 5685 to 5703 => -0.06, 16.6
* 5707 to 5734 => -0.15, 16.6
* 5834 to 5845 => -1.54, 19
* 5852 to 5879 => -2.15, 18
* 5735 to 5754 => 0.56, 16.1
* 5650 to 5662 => 0.22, 16.2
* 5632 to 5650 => 0.03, 16.4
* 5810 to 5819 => -0.55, 17.6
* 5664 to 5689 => -0.84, 17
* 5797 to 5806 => -1.05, 18.5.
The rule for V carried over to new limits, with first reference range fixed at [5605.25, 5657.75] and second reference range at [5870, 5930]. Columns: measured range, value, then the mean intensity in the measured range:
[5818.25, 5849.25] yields -2.3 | 18.2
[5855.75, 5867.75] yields -0.5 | 17.7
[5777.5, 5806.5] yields -1.9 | 17.9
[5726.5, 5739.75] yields 0.5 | 15.9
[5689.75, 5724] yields -0.8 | 16.9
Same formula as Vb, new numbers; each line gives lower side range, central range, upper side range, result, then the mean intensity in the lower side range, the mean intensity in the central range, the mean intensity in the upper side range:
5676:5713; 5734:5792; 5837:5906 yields 1.67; 17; 16.8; 17.8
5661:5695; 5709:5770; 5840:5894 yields 2.33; 16.9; 16.5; 17.7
